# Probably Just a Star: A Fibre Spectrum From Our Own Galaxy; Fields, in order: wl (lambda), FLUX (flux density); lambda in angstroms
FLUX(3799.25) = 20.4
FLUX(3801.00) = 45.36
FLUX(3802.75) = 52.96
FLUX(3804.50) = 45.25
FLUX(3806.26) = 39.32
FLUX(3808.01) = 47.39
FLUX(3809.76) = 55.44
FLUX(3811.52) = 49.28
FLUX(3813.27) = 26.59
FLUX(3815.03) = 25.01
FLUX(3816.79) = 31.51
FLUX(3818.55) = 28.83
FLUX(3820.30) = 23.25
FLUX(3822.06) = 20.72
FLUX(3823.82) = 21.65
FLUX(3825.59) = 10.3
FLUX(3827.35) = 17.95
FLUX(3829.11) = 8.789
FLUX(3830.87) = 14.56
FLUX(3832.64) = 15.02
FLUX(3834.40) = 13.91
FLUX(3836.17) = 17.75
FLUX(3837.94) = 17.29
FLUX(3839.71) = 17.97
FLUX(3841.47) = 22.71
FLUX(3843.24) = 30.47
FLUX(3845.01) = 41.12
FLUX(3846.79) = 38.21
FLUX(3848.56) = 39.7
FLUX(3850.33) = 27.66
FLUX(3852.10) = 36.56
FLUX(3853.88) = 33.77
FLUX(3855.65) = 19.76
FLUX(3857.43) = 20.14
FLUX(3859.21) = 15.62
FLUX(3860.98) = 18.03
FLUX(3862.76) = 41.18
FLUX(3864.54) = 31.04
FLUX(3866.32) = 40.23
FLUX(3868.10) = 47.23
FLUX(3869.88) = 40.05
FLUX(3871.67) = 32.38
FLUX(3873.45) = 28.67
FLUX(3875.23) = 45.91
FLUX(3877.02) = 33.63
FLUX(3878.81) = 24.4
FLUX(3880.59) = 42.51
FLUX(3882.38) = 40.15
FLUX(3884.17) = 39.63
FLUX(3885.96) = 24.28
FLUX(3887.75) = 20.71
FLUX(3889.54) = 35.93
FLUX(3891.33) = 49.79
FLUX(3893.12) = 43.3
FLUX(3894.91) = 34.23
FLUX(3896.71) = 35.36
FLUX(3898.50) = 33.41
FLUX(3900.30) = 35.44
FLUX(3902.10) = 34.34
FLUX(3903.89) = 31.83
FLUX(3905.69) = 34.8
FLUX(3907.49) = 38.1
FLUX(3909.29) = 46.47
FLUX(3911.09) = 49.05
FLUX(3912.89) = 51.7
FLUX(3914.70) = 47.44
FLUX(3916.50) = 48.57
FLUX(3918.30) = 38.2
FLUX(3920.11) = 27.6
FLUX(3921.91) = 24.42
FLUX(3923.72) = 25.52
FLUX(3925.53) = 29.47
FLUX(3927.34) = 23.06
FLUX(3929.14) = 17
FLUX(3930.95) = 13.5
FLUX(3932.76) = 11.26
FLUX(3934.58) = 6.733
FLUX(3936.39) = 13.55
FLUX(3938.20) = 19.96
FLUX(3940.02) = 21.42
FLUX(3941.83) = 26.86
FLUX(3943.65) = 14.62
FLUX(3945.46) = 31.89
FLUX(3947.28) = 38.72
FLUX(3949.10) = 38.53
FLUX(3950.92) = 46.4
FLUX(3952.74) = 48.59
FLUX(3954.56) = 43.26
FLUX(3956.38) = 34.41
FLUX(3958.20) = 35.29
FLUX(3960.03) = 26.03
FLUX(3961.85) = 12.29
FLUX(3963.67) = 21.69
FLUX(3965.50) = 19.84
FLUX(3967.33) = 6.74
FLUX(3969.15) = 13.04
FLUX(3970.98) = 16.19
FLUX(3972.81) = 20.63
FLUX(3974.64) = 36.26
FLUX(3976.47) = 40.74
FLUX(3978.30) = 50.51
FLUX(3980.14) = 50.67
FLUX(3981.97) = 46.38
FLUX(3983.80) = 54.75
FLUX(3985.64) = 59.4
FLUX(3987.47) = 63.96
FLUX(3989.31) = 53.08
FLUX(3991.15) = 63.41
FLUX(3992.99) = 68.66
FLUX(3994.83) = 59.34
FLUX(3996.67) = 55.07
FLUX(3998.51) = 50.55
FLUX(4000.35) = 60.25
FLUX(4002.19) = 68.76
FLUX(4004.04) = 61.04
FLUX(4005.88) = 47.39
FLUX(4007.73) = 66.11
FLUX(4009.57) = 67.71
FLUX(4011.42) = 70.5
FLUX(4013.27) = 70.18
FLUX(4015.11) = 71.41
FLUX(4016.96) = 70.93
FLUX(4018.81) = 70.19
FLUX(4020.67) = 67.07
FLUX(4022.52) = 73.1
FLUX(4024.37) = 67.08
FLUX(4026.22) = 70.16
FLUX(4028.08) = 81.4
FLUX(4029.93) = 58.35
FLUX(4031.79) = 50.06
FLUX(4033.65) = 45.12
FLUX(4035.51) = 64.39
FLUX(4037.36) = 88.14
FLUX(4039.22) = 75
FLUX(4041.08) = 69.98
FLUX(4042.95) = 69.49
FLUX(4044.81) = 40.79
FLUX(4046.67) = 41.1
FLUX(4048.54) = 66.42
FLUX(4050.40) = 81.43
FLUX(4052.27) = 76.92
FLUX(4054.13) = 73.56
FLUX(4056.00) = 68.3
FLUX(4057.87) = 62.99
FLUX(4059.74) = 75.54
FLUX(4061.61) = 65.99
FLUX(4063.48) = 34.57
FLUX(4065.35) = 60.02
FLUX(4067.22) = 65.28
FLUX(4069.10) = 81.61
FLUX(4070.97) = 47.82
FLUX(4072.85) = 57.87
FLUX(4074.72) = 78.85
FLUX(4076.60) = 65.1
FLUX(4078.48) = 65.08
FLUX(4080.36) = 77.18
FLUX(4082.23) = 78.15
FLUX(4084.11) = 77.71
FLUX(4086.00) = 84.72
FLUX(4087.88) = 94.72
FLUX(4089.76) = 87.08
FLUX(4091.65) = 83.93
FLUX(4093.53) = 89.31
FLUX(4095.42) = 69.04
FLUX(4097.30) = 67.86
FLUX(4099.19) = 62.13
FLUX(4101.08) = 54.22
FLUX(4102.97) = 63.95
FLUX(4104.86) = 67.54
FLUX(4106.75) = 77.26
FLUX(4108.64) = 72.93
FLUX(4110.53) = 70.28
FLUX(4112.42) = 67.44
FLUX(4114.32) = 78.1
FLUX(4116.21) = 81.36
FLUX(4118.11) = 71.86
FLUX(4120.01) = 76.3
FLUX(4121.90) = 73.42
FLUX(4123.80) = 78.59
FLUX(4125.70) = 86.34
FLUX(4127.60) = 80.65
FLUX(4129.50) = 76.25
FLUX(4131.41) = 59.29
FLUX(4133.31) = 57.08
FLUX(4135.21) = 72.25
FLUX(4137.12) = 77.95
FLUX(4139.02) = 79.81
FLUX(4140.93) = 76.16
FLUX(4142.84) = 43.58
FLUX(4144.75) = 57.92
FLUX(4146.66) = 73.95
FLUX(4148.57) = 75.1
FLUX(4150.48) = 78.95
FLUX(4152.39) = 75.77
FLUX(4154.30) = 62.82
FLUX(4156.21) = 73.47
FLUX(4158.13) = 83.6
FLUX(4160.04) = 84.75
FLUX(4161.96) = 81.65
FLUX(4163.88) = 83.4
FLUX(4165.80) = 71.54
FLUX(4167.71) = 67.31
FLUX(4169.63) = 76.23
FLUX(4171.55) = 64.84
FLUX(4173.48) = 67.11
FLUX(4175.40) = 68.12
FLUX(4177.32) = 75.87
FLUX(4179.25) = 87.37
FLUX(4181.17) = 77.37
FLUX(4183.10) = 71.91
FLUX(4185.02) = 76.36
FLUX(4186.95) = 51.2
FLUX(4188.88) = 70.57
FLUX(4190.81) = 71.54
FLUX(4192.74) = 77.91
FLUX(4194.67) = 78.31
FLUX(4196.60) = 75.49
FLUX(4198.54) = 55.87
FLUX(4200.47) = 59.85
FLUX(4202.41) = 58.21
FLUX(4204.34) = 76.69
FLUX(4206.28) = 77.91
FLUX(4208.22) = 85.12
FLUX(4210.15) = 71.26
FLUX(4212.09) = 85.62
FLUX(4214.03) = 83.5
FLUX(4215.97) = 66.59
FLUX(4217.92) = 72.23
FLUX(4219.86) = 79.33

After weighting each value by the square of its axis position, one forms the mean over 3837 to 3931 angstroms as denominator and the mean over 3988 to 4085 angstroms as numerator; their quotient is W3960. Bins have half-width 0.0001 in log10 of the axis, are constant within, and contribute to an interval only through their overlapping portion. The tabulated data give 2.1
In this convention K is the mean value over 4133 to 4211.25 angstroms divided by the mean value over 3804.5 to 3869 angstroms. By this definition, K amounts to 2.56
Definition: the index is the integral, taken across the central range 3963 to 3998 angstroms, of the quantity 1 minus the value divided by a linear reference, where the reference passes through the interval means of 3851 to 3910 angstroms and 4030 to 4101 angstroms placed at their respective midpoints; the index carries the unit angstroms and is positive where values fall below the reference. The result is 7.20 angstroms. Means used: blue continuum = 34.2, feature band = 42.4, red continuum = 68.5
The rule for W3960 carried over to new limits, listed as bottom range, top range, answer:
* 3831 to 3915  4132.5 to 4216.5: 2.55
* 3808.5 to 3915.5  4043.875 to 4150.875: 2.50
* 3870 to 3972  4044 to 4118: 2.45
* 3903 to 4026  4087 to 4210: 1.89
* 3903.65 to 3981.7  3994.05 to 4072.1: 2.24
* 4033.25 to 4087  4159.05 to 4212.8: 1.16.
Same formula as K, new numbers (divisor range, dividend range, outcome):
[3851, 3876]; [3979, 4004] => 1.81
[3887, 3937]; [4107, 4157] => 2.24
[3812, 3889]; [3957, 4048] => 1.92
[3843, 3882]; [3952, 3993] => 1.14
